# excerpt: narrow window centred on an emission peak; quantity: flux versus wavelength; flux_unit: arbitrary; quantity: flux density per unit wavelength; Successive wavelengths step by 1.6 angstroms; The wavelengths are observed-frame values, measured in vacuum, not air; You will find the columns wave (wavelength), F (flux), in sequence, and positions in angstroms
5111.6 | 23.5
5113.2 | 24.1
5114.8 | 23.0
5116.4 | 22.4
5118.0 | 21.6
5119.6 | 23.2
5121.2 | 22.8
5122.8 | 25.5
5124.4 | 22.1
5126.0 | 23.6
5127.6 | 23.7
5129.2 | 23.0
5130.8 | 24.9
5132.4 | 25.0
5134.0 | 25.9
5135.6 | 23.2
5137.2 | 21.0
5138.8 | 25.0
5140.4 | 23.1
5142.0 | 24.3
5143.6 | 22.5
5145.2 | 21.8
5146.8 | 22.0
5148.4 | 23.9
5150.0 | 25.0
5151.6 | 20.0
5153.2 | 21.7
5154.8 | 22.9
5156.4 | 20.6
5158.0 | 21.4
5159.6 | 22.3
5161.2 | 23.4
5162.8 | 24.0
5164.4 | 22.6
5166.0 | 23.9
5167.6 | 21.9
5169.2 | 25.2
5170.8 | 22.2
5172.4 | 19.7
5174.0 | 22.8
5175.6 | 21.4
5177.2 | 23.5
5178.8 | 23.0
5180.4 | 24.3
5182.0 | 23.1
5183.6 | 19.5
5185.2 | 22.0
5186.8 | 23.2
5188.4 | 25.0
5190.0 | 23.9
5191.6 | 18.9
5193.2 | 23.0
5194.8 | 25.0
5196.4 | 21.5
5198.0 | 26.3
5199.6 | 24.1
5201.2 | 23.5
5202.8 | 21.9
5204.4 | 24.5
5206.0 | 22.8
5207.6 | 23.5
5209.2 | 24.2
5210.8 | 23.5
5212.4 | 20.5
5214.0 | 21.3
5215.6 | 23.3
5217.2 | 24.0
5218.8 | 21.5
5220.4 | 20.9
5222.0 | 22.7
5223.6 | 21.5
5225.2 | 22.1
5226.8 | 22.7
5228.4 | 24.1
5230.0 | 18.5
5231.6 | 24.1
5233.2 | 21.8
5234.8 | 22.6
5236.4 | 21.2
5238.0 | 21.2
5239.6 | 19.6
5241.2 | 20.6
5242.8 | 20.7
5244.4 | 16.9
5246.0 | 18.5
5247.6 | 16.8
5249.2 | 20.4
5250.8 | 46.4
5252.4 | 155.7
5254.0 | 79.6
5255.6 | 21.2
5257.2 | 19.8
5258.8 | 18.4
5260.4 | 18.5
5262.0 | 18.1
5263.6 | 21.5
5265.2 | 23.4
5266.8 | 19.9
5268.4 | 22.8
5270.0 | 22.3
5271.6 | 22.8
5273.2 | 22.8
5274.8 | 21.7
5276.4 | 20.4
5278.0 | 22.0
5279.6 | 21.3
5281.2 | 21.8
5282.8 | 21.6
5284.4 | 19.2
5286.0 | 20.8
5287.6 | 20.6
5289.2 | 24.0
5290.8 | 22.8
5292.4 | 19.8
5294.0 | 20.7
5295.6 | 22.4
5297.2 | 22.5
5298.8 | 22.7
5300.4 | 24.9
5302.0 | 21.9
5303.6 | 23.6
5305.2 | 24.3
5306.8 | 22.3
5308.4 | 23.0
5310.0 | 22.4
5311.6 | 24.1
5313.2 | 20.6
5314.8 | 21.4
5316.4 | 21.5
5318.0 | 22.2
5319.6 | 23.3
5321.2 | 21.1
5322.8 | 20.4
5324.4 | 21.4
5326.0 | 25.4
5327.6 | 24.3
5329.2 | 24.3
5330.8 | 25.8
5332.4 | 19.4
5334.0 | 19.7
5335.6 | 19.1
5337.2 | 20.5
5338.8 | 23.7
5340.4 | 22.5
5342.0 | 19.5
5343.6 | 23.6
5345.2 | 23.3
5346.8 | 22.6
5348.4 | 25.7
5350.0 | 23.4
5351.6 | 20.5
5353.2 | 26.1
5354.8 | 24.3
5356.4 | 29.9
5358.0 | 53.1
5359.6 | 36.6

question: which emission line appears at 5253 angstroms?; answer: H-beta 4861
